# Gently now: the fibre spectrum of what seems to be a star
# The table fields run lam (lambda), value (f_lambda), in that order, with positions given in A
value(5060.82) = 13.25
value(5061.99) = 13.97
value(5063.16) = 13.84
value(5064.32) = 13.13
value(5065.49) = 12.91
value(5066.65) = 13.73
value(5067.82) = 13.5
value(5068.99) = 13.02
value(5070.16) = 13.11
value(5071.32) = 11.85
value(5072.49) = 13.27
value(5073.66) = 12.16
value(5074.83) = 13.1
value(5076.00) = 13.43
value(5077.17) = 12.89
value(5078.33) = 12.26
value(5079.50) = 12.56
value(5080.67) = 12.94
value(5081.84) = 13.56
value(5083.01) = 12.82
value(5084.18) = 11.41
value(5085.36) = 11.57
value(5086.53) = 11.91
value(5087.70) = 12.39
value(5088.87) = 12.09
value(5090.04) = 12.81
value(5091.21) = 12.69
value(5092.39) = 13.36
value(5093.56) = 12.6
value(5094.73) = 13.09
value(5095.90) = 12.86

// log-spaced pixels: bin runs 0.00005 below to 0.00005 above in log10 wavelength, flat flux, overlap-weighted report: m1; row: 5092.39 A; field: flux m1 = 13.36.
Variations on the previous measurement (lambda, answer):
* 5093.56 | 12.6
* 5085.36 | 11.57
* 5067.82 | 13.5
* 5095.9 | 12.86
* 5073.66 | 12.16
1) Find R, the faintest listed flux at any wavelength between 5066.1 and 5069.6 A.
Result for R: 13.02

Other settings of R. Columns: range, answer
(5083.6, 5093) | 11.41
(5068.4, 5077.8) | 11.85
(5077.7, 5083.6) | 12.26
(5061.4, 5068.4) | 12.91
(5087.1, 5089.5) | 12.09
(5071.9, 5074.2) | 12.16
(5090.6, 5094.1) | 12.6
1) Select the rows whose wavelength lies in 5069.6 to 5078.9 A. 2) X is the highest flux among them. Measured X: 13.43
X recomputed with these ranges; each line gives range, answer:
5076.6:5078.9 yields 12.89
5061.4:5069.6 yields 13.97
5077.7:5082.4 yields 13.56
